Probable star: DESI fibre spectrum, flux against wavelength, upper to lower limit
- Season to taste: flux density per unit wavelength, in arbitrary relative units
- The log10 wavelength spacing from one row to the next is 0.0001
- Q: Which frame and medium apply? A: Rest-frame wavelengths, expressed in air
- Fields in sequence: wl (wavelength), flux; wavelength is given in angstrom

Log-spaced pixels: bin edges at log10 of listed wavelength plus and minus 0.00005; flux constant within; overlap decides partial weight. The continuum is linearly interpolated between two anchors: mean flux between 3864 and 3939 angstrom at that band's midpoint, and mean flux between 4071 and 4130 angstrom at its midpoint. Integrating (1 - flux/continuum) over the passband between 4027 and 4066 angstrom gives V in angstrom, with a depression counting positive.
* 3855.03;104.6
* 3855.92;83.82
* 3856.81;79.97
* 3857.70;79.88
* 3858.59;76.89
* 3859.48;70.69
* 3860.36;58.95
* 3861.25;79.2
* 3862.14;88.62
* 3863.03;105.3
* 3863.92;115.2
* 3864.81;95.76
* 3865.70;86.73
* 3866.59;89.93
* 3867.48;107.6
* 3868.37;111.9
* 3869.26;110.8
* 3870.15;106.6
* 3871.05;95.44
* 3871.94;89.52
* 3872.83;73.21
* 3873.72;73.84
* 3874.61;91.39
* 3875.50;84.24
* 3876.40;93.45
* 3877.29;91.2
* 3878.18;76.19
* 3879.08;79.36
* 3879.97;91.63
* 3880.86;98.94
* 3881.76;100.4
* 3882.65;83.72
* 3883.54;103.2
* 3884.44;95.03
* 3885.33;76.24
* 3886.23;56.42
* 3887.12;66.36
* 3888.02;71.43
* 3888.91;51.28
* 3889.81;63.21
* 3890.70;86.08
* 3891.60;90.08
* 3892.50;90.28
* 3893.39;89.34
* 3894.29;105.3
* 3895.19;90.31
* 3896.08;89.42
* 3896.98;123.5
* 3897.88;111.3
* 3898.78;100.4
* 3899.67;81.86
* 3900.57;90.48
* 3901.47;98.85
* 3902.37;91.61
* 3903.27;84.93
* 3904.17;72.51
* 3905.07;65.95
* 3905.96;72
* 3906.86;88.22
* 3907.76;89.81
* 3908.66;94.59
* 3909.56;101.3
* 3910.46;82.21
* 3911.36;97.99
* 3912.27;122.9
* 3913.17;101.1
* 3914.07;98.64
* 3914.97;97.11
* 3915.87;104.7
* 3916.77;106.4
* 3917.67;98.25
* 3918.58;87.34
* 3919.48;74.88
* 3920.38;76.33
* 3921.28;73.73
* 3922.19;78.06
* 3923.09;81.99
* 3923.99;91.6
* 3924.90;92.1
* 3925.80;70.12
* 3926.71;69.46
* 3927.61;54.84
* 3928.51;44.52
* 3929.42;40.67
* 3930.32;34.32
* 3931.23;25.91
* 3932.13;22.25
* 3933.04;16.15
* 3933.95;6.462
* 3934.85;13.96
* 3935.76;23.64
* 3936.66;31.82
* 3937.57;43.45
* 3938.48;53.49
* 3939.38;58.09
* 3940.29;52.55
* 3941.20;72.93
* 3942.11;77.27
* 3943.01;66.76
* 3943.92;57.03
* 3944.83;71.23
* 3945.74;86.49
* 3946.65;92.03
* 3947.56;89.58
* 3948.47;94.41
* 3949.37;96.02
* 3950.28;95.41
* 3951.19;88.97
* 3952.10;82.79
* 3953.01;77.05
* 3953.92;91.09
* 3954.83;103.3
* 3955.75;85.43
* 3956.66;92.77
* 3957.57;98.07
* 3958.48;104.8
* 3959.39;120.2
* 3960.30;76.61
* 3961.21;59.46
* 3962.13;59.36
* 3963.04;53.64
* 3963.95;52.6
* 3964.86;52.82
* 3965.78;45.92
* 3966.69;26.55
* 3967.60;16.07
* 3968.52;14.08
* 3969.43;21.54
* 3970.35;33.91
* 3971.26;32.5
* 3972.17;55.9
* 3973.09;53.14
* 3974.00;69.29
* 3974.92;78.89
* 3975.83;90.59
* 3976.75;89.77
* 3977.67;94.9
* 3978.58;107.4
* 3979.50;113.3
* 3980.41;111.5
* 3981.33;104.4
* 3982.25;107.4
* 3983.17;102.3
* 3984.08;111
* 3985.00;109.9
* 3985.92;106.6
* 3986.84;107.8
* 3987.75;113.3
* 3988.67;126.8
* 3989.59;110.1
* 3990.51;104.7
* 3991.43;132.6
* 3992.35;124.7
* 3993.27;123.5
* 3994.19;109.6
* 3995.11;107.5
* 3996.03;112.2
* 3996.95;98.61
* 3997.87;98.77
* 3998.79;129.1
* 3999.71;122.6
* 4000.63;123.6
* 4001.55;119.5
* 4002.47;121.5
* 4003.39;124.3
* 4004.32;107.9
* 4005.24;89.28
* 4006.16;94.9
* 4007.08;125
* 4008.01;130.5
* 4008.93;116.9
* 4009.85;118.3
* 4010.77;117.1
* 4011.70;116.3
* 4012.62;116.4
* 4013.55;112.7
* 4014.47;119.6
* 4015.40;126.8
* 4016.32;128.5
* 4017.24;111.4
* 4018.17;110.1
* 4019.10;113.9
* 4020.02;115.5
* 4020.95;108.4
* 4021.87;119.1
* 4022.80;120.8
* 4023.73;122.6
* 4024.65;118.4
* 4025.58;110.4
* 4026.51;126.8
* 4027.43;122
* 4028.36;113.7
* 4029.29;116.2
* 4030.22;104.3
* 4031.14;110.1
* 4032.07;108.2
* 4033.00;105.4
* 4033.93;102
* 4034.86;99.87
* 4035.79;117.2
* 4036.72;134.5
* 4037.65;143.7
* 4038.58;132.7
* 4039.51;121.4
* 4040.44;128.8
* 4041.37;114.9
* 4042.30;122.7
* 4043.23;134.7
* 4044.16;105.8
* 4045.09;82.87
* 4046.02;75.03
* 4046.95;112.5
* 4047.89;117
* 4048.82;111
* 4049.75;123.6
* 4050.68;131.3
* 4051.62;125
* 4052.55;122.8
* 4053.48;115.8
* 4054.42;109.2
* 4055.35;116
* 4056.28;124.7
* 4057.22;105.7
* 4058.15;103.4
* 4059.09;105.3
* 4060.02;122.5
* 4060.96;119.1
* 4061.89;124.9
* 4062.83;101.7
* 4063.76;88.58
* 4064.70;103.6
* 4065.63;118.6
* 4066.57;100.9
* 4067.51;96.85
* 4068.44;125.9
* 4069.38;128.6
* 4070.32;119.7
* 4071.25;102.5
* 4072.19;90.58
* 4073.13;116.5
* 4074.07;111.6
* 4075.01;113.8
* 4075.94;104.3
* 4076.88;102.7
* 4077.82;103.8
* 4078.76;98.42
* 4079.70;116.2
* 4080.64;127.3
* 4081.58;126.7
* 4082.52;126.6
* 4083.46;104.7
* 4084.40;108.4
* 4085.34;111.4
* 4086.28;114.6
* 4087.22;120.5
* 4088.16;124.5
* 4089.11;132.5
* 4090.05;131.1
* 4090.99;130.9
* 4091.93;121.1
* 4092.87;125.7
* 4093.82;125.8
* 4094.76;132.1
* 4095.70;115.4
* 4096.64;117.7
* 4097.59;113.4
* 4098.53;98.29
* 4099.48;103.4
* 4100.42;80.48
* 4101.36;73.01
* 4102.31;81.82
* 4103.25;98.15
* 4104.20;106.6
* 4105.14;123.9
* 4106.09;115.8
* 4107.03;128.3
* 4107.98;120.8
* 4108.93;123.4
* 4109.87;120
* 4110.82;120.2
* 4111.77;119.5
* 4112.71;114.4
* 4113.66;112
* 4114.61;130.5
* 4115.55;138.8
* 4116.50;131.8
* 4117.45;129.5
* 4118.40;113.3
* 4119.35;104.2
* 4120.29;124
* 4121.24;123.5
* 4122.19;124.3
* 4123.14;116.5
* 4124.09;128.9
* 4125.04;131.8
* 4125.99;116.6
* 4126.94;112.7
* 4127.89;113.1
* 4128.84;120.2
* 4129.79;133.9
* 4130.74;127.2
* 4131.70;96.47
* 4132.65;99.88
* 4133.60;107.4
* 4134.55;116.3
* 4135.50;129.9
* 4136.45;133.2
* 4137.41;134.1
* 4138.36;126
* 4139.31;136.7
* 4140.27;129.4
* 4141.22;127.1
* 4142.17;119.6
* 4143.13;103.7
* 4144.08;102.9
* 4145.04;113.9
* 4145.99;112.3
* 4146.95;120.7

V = -3.0 angstrom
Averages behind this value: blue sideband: 80.1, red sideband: 116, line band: 114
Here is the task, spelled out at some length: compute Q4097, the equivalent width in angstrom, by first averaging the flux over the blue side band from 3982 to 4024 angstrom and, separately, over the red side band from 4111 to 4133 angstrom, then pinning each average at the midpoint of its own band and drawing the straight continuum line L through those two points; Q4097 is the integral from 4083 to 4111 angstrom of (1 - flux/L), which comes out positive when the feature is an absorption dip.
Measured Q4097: 1.19 angstrom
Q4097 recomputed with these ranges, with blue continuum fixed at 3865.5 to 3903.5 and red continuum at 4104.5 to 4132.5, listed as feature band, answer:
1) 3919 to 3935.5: 7.2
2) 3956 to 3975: 8.0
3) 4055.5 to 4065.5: 0.2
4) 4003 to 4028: -2.2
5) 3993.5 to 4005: -1.0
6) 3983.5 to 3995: -1.2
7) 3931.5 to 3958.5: 8.4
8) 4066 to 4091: 0.3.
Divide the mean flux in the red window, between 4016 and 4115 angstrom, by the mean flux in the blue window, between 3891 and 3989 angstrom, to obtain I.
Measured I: 1.47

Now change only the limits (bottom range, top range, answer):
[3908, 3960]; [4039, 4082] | 1.50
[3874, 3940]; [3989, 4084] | 1.48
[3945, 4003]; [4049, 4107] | 1.26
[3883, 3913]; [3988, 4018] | 1.32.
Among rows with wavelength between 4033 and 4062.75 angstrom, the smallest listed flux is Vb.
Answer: 75.03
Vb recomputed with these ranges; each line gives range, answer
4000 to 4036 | 89.28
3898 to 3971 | 6.462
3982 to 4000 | 98.61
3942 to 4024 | 14.08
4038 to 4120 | 73.01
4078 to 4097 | 98.42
